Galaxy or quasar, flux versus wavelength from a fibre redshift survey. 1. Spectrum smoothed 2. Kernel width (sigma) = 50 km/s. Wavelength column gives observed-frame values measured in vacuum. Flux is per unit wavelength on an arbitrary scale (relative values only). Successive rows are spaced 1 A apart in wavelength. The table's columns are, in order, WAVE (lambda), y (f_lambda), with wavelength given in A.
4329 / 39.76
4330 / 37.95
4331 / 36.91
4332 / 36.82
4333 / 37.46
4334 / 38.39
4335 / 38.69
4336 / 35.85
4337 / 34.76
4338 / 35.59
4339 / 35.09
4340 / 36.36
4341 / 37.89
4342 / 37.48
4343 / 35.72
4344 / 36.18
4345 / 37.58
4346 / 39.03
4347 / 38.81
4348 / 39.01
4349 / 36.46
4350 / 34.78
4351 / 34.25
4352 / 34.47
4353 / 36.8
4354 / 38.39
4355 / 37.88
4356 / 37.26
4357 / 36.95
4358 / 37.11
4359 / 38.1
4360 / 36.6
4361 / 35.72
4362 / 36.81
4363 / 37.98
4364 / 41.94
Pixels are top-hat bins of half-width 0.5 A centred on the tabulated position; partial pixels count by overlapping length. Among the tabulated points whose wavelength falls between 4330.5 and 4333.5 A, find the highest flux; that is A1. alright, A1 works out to 37.46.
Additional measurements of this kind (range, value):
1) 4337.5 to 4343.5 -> 37.89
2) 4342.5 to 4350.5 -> 39.03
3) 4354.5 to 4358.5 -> 37.88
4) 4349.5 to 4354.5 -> 38.39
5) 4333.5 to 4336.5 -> 38.69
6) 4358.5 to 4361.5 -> 38.1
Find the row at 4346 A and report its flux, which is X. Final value 39.03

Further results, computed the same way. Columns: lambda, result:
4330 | 37.95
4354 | 38.39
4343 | 35.72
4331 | 36.91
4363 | 37.98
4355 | 37.88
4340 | 36.36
